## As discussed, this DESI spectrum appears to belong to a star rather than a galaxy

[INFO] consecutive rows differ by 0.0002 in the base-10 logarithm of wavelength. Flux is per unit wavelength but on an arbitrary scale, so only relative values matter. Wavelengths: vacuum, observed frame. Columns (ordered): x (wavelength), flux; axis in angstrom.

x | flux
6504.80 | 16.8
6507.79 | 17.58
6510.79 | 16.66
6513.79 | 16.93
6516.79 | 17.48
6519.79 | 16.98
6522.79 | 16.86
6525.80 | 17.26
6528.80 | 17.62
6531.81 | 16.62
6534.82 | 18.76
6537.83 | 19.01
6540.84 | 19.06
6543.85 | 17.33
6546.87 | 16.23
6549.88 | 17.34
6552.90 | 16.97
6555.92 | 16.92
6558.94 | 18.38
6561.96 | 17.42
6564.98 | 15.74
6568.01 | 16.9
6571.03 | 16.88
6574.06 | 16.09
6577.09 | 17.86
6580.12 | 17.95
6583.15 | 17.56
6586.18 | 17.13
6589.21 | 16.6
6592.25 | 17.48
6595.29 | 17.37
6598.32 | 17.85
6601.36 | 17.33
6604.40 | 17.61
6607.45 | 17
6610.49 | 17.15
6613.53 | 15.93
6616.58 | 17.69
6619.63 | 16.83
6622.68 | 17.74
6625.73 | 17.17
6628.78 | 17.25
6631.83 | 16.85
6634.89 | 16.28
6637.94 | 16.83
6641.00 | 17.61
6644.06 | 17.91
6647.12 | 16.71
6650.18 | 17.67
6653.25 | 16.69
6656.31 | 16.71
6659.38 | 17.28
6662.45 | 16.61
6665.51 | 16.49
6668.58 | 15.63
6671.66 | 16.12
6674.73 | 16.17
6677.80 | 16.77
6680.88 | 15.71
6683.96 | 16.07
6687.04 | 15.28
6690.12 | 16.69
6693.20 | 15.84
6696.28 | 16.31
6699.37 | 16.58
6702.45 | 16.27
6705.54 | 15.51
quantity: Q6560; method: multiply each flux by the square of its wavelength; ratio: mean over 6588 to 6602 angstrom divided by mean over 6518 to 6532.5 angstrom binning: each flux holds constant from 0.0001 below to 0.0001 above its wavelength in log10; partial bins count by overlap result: 1.04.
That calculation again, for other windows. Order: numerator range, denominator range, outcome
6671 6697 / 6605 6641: 0.96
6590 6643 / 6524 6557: 1.00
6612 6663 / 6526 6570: 1.00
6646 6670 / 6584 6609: 0.98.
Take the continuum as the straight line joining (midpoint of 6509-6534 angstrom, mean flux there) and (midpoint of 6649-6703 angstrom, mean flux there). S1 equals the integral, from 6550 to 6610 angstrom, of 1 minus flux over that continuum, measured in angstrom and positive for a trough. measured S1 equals -1.4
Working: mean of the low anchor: 17.1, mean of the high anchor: 16.4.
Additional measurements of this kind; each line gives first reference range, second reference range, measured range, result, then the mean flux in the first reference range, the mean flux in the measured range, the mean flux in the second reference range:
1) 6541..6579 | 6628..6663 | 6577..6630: -0.71 angstrom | 17.1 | 17.3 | 17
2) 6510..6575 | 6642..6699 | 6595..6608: -0.43 angstrom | 17.3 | 17.5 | 16.5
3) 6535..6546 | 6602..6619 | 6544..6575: 1.89 angstrom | 18.4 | 16.9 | 17.1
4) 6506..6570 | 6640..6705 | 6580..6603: -0.51 angstrom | 17.3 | 17.4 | 16.5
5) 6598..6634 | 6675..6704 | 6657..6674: 0.07 angstrom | 17.2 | 16.4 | 16.2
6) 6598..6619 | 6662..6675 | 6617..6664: -1.28 angstrom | 17.2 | 17.1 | 16.2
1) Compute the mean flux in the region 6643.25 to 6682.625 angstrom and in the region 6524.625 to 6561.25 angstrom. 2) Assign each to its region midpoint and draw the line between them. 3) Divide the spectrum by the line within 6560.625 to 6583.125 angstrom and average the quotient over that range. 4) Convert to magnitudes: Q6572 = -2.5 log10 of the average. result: 0.02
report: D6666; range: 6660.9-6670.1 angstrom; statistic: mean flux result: 16.3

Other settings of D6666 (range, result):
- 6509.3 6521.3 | 17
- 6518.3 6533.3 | 17.1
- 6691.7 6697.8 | 16.1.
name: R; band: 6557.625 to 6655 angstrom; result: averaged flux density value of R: 17.2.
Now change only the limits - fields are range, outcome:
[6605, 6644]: 17.1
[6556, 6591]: 17.1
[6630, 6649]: 17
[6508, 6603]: 17.3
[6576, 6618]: 17.3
